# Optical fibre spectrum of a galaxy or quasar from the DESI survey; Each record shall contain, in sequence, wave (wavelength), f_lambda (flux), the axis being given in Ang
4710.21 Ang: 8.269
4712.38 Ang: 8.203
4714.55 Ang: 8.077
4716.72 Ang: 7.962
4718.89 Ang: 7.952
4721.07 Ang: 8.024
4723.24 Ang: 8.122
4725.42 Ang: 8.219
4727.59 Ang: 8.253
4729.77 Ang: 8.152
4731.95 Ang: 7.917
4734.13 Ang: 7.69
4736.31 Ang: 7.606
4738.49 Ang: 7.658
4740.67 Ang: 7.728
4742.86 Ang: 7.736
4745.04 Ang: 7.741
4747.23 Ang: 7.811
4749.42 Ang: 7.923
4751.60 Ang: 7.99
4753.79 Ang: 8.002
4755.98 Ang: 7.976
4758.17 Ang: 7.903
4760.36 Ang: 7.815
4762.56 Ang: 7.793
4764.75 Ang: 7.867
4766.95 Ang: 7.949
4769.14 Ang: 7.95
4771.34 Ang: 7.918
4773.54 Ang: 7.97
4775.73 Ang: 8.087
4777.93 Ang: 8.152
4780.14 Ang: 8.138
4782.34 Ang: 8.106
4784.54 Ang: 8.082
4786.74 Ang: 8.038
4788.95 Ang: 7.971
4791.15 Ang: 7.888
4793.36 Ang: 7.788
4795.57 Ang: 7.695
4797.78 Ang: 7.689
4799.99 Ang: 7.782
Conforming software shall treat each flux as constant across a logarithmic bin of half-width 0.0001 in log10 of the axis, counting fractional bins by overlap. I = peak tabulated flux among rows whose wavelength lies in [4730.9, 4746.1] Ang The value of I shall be 7.917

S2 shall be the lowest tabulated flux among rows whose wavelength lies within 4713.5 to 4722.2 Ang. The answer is 7.952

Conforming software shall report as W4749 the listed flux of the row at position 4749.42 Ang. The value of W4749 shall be 7.923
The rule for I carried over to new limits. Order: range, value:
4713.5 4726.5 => 8.219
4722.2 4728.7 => 8.253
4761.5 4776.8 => 8.087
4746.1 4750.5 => 7.923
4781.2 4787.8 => 8.106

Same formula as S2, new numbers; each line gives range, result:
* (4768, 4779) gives 7.918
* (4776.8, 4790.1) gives 7.971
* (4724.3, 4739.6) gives 7.606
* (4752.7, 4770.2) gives 7.793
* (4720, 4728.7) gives 8.024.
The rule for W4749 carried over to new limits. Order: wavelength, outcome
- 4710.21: 8.269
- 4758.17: 7.903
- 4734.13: 7.69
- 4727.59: 8.253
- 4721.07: 8.024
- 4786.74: 8.038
